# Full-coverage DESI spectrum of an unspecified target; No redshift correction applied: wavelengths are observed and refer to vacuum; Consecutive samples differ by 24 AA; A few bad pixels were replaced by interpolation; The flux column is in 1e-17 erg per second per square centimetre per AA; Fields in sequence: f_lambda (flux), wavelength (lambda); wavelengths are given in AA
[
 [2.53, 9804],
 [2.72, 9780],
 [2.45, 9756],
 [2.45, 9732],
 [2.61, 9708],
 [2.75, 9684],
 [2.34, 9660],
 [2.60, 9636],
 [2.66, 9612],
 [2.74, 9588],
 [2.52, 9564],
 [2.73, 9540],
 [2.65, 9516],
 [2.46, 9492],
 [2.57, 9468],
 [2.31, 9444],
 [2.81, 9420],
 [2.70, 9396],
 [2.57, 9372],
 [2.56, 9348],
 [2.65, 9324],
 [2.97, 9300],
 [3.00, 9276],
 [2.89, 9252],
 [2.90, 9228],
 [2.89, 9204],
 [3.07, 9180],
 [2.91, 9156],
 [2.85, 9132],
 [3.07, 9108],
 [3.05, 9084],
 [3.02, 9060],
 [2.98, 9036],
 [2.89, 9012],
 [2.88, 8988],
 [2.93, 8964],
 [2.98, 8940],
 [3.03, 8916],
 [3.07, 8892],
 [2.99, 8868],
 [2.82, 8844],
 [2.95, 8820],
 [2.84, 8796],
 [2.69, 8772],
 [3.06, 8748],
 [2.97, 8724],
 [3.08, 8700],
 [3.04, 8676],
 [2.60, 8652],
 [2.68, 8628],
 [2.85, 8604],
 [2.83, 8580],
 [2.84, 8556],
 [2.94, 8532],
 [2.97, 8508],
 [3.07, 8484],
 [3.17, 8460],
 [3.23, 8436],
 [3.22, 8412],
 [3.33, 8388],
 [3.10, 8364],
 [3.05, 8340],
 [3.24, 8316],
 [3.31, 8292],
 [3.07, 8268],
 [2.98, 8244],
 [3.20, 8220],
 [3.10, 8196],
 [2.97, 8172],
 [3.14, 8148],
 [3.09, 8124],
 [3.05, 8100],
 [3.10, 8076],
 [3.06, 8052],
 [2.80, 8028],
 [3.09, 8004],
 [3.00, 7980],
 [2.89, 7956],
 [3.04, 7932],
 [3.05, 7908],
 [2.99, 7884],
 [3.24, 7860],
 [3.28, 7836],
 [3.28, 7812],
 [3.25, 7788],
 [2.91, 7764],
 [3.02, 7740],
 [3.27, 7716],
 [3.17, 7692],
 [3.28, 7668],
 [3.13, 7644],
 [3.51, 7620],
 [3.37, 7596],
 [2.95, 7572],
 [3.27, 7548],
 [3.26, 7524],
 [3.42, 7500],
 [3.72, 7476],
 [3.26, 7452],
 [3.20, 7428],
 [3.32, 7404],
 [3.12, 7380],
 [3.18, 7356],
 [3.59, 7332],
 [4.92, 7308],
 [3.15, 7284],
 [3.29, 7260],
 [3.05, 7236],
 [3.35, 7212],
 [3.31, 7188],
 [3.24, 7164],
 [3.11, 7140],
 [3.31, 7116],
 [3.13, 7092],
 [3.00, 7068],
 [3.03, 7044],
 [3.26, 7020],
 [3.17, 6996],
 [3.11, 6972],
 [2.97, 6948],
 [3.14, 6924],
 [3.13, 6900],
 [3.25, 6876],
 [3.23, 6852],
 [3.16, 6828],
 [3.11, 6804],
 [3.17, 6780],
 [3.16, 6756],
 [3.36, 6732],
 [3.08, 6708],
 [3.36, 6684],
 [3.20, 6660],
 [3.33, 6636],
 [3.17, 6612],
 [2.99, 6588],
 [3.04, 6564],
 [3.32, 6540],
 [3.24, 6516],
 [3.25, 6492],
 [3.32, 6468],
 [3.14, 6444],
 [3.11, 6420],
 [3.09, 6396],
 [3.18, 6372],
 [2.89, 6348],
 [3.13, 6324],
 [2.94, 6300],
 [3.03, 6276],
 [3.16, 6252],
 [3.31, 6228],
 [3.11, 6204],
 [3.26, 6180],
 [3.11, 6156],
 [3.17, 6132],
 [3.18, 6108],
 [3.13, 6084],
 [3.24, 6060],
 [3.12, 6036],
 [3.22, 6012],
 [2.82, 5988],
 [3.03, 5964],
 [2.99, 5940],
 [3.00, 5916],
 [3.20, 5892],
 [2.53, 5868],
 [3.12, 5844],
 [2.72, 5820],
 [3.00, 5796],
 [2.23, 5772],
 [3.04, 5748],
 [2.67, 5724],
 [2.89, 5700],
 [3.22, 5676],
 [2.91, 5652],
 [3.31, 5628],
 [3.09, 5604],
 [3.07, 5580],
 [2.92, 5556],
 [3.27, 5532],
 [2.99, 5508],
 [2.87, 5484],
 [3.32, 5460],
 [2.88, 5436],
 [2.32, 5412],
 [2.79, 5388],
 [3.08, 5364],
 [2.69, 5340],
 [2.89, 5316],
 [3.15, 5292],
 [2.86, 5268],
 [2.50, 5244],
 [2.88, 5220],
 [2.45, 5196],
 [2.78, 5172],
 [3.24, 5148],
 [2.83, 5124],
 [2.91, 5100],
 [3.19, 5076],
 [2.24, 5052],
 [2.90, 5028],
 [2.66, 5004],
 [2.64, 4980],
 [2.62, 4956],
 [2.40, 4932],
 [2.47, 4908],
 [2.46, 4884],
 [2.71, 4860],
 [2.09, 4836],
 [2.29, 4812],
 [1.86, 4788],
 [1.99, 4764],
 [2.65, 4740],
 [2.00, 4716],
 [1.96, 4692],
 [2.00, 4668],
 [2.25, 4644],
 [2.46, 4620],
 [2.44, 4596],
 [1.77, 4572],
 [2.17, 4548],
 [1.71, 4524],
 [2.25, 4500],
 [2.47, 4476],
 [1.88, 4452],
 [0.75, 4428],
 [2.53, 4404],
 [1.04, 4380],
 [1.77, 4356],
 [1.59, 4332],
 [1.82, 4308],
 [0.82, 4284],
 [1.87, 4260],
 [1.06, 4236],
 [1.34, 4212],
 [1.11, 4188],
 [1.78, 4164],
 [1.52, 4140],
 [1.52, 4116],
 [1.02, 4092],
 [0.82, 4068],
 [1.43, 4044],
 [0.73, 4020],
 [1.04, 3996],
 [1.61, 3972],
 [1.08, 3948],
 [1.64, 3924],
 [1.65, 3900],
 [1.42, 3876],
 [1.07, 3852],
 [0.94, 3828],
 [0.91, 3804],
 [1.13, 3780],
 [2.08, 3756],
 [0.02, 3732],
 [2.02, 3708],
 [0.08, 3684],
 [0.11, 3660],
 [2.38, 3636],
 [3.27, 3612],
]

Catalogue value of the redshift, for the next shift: 0.11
